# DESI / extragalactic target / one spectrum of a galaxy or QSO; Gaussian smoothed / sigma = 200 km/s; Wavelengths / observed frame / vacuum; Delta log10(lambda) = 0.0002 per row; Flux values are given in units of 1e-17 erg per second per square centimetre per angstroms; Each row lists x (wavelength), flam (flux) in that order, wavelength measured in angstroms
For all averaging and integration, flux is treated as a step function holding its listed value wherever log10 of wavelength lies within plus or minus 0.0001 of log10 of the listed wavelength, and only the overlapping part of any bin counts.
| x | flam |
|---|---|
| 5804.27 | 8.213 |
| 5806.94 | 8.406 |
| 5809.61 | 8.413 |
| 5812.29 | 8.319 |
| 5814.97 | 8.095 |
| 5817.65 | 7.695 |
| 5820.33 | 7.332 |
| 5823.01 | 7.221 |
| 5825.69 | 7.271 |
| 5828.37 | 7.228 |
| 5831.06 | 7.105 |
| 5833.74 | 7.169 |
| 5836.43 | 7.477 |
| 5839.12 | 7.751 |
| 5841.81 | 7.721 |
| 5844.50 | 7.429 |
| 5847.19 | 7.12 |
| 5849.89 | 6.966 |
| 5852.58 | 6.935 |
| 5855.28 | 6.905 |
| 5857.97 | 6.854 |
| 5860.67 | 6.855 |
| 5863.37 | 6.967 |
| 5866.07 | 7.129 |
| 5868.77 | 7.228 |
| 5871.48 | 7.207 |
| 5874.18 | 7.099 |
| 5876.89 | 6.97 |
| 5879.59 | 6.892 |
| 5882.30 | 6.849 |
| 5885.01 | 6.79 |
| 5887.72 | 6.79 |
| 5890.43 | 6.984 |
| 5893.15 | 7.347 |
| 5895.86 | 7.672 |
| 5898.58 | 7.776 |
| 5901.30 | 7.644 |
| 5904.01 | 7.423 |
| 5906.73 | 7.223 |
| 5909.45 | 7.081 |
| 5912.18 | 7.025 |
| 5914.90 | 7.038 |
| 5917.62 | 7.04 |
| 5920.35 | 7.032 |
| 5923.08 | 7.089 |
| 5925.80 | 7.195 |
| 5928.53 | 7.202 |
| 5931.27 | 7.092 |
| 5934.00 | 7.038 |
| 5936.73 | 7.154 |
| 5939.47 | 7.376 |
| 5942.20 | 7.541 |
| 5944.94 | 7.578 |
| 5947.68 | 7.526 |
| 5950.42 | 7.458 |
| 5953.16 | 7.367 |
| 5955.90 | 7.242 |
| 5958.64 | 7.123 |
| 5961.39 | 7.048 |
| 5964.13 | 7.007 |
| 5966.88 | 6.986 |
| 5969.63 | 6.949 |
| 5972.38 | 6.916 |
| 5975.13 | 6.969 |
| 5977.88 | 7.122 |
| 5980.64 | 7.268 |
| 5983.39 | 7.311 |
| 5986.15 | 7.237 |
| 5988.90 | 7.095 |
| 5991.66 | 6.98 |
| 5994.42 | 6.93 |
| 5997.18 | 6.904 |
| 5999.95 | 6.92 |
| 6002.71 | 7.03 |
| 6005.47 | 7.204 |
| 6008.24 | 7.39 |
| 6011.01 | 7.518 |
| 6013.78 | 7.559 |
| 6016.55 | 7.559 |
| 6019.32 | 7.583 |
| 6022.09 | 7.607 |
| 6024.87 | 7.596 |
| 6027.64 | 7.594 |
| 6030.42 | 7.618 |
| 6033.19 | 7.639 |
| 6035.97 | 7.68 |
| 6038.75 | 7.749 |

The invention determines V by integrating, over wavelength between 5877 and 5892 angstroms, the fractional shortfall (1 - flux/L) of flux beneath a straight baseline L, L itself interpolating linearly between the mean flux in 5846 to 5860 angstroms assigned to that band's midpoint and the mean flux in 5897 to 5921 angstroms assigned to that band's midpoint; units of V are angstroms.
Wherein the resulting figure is 0.5 angstroms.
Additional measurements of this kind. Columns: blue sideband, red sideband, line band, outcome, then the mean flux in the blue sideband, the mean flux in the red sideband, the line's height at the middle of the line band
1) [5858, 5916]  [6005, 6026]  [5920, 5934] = 0.3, 7.14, 7.51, 7.25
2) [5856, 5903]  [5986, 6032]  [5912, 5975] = 0.4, 7.12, 7.32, 7.22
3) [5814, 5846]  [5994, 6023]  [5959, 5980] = 0.9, 7.45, 7.3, 7.33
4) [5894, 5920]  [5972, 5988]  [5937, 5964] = -0.4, 7.31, 7.15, 7.22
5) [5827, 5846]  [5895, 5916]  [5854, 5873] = 0.9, 7.41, 7.36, 7.39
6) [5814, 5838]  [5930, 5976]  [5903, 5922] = 0.4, 7.39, 7.2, 7.26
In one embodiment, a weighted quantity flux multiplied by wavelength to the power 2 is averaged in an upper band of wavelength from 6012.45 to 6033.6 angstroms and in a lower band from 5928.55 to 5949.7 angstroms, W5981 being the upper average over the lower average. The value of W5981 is 1.07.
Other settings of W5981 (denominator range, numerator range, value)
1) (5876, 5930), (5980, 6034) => 1.06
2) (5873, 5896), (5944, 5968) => 1.06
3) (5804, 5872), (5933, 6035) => 1.03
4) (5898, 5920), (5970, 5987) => 1.01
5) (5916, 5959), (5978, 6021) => 1.02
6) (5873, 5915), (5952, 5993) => 1.02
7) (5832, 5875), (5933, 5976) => 1.04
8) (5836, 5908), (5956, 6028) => 1.04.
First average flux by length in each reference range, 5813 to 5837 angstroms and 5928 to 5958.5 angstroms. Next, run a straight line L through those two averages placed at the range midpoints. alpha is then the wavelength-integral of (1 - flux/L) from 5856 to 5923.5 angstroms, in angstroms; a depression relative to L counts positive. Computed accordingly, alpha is 2.3 angstroms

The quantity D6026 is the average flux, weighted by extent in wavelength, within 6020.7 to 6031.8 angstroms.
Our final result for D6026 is 7.6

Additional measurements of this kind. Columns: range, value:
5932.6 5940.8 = 7.19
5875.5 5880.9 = 6.94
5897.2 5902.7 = 7.71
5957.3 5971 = 7.02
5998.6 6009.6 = 7.14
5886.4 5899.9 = 7.31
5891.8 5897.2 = 7.52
